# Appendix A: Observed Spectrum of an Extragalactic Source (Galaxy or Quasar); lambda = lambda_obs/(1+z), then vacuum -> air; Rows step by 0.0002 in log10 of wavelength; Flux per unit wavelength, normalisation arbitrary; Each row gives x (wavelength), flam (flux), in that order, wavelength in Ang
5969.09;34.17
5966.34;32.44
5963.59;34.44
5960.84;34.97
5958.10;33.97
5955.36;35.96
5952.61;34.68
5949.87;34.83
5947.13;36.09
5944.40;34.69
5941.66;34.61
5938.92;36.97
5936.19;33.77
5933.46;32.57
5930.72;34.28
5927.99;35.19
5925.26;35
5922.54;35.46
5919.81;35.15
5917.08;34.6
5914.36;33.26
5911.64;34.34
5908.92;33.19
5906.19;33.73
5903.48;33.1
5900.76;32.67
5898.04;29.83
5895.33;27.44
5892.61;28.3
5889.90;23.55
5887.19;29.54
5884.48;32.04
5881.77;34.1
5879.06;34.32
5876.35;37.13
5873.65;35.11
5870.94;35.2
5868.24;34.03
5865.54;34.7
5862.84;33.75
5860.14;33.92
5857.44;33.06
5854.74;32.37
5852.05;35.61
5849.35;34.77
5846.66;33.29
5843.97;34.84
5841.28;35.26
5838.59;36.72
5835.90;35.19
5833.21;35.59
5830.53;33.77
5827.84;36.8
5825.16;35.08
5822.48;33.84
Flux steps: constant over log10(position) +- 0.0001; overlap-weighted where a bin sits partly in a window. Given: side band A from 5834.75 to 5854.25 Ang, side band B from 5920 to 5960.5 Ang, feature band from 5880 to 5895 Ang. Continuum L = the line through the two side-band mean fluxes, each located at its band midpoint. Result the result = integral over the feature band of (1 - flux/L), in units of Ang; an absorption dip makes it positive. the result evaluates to 2.3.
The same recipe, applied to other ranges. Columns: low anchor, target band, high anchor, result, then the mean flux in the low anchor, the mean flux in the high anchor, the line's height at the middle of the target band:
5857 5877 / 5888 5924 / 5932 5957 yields 3.0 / 34.6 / 34.9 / 34.7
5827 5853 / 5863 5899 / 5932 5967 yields 3.0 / 35.1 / 34.7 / 35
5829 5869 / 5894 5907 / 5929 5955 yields 1.3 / 34.5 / 34.8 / 34.6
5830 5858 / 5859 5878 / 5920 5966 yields -0.1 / 34.7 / 34.8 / 34.7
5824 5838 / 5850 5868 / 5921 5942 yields 0.6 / 35.4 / 34.7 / 35.2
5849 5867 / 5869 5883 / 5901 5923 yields -0.5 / 34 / 34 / 34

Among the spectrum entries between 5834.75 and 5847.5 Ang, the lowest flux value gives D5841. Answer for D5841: 33.29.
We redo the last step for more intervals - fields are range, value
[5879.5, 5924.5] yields 23.55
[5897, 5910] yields 29.83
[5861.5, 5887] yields 32.04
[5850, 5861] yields 32.37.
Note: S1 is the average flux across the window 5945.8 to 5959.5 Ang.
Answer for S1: 35.1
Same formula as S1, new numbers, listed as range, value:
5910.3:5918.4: 34.1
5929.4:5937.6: 33.6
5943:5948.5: 35.4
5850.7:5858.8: 33.7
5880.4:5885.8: 33.1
